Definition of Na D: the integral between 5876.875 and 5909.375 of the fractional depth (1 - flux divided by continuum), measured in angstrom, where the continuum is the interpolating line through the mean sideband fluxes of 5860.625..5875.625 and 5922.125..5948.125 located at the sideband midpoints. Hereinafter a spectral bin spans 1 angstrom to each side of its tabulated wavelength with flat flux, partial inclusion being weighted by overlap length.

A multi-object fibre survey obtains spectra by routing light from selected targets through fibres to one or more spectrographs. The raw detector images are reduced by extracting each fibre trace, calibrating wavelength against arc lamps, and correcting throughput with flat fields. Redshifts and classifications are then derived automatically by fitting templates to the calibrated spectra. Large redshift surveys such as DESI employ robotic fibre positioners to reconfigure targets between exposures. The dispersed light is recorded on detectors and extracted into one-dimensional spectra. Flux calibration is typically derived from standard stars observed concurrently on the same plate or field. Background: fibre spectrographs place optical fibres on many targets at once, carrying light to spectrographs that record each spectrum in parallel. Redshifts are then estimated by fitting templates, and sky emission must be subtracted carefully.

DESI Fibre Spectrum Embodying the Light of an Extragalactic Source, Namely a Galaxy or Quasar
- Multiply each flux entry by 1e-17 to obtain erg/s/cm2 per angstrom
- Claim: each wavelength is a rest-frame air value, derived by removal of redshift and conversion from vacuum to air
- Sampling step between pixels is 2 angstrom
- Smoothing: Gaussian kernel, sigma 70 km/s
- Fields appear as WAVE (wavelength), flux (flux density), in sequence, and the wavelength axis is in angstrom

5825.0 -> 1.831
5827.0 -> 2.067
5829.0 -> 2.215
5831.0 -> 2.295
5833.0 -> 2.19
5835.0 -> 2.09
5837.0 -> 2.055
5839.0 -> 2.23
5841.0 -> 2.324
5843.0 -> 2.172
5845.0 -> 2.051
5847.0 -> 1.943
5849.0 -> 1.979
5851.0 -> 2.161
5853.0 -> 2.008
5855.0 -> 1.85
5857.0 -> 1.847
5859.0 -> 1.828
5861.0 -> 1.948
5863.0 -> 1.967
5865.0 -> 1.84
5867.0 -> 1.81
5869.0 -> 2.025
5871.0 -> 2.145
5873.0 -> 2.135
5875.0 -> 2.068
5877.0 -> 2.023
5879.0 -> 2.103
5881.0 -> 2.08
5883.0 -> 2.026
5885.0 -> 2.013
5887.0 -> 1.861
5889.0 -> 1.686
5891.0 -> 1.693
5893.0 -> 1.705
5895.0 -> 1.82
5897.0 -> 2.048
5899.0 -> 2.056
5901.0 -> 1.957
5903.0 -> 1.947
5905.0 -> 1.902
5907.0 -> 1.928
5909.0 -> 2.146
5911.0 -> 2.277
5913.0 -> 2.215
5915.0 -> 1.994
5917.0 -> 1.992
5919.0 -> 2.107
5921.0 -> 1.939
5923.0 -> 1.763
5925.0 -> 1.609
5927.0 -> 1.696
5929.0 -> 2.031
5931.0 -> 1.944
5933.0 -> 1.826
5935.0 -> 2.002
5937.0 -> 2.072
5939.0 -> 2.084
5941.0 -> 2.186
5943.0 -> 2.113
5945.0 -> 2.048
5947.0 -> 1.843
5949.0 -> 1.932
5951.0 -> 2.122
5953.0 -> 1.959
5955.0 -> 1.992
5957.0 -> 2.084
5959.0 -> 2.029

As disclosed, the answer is 0.6 angstrom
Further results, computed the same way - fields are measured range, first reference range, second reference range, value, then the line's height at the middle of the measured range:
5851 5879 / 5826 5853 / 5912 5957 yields 1.6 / 2.09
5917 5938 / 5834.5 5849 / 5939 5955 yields 1.5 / 2.05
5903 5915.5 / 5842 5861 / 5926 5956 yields -0.5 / 1.99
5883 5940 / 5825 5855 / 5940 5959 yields 3.2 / 2.06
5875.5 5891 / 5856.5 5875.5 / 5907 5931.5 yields 0.1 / 1.97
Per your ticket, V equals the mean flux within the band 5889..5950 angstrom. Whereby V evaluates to 1.96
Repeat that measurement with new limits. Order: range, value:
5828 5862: 2.07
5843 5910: 1.96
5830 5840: 2.17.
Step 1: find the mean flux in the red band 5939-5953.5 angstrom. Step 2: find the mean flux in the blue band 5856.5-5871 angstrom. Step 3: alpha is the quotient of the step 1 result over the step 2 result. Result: 1.1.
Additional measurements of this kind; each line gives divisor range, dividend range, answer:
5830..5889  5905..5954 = 0.98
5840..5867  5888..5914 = 0.98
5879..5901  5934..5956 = 1.06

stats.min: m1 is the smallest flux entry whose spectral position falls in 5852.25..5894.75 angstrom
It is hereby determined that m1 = 1.686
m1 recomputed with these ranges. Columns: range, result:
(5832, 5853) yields 1.943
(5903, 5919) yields 1.902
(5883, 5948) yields 1.609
